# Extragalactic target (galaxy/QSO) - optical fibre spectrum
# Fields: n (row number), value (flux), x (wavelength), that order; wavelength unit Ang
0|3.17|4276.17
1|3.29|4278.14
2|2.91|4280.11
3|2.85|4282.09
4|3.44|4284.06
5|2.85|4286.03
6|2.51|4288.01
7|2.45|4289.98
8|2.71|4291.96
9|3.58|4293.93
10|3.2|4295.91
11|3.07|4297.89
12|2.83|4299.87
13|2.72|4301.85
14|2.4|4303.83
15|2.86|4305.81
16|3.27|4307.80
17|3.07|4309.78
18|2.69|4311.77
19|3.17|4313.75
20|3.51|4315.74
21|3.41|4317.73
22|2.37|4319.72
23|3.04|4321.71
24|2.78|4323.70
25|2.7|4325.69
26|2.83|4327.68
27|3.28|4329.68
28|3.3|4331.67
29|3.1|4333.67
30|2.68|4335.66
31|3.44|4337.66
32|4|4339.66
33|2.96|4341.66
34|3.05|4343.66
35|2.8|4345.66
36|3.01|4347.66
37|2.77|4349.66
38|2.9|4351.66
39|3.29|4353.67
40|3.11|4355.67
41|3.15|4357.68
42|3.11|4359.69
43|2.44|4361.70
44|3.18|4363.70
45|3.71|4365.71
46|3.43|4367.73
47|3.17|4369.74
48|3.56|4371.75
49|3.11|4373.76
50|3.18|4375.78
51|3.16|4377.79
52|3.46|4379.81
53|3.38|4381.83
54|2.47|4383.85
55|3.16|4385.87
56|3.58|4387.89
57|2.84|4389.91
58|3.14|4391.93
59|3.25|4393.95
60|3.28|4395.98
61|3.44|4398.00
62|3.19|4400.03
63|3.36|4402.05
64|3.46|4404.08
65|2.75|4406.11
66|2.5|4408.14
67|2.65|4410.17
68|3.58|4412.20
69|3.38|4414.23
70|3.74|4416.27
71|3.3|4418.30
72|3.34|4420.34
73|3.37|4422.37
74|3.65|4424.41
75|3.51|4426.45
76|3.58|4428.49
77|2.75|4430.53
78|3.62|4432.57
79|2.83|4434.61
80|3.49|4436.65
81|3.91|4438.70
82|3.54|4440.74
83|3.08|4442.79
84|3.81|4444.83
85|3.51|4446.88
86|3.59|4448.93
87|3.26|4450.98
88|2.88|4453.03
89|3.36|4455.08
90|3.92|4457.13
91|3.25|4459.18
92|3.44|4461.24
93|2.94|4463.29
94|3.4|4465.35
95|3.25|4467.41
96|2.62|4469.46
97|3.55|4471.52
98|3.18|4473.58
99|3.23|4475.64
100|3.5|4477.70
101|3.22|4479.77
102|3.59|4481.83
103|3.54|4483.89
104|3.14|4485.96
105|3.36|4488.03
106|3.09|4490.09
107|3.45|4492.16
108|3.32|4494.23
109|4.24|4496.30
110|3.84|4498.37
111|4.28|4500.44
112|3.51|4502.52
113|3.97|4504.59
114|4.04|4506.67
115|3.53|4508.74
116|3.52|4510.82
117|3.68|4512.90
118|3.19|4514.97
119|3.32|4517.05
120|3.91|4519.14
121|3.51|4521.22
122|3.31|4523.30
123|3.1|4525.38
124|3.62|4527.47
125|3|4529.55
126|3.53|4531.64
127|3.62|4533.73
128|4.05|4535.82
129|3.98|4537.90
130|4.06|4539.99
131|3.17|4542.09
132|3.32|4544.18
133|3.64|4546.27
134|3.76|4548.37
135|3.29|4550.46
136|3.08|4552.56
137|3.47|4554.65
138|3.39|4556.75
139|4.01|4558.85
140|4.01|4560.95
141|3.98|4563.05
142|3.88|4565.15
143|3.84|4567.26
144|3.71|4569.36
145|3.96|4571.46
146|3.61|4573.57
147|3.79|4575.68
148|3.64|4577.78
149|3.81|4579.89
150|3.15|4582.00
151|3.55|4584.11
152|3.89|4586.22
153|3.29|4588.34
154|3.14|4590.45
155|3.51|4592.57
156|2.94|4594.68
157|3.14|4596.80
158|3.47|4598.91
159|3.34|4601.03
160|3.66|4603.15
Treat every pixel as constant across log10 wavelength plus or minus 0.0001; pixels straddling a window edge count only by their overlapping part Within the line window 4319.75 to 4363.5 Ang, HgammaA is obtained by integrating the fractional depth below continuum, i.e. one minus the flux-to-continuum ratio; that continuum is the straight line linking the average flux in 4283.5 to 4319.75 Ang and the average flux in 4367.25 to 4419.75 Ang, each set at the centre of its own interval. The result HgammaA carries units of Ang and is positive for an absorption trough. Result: 0.7 Ang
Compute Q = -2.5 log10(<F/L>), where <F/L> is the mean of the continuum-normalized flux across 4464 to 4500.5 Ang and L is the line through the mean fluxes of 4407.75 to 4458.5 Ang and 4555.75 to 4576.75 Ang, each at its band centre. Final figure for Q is 0.04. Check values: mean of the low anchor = 3.38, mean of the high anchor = 3.82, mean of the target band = 3.41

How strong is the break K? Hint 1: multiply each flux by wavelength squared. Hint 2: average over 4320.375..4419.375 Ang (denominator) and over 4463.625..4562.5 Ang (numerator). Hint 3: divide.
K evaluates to 1.19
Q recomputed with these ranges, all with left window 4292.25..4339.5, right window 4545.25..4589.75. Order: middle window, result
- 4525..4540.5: -0.019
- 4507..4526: 0.013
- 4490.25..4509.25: -0.087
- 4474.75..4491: 0.033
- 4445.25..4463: -0.009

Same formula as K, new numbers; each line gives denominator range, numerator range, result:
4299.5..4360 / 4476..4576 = 1.30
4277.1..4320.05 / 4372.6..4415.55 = 1.11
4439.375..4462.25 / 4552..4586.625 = 1.14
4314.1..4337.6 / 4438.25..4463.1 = 1.20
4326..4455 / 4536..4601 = 1.20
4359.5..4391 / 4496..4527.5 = 1.22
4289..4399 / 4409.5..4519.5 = 1.18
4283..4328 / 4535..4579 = 1.41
